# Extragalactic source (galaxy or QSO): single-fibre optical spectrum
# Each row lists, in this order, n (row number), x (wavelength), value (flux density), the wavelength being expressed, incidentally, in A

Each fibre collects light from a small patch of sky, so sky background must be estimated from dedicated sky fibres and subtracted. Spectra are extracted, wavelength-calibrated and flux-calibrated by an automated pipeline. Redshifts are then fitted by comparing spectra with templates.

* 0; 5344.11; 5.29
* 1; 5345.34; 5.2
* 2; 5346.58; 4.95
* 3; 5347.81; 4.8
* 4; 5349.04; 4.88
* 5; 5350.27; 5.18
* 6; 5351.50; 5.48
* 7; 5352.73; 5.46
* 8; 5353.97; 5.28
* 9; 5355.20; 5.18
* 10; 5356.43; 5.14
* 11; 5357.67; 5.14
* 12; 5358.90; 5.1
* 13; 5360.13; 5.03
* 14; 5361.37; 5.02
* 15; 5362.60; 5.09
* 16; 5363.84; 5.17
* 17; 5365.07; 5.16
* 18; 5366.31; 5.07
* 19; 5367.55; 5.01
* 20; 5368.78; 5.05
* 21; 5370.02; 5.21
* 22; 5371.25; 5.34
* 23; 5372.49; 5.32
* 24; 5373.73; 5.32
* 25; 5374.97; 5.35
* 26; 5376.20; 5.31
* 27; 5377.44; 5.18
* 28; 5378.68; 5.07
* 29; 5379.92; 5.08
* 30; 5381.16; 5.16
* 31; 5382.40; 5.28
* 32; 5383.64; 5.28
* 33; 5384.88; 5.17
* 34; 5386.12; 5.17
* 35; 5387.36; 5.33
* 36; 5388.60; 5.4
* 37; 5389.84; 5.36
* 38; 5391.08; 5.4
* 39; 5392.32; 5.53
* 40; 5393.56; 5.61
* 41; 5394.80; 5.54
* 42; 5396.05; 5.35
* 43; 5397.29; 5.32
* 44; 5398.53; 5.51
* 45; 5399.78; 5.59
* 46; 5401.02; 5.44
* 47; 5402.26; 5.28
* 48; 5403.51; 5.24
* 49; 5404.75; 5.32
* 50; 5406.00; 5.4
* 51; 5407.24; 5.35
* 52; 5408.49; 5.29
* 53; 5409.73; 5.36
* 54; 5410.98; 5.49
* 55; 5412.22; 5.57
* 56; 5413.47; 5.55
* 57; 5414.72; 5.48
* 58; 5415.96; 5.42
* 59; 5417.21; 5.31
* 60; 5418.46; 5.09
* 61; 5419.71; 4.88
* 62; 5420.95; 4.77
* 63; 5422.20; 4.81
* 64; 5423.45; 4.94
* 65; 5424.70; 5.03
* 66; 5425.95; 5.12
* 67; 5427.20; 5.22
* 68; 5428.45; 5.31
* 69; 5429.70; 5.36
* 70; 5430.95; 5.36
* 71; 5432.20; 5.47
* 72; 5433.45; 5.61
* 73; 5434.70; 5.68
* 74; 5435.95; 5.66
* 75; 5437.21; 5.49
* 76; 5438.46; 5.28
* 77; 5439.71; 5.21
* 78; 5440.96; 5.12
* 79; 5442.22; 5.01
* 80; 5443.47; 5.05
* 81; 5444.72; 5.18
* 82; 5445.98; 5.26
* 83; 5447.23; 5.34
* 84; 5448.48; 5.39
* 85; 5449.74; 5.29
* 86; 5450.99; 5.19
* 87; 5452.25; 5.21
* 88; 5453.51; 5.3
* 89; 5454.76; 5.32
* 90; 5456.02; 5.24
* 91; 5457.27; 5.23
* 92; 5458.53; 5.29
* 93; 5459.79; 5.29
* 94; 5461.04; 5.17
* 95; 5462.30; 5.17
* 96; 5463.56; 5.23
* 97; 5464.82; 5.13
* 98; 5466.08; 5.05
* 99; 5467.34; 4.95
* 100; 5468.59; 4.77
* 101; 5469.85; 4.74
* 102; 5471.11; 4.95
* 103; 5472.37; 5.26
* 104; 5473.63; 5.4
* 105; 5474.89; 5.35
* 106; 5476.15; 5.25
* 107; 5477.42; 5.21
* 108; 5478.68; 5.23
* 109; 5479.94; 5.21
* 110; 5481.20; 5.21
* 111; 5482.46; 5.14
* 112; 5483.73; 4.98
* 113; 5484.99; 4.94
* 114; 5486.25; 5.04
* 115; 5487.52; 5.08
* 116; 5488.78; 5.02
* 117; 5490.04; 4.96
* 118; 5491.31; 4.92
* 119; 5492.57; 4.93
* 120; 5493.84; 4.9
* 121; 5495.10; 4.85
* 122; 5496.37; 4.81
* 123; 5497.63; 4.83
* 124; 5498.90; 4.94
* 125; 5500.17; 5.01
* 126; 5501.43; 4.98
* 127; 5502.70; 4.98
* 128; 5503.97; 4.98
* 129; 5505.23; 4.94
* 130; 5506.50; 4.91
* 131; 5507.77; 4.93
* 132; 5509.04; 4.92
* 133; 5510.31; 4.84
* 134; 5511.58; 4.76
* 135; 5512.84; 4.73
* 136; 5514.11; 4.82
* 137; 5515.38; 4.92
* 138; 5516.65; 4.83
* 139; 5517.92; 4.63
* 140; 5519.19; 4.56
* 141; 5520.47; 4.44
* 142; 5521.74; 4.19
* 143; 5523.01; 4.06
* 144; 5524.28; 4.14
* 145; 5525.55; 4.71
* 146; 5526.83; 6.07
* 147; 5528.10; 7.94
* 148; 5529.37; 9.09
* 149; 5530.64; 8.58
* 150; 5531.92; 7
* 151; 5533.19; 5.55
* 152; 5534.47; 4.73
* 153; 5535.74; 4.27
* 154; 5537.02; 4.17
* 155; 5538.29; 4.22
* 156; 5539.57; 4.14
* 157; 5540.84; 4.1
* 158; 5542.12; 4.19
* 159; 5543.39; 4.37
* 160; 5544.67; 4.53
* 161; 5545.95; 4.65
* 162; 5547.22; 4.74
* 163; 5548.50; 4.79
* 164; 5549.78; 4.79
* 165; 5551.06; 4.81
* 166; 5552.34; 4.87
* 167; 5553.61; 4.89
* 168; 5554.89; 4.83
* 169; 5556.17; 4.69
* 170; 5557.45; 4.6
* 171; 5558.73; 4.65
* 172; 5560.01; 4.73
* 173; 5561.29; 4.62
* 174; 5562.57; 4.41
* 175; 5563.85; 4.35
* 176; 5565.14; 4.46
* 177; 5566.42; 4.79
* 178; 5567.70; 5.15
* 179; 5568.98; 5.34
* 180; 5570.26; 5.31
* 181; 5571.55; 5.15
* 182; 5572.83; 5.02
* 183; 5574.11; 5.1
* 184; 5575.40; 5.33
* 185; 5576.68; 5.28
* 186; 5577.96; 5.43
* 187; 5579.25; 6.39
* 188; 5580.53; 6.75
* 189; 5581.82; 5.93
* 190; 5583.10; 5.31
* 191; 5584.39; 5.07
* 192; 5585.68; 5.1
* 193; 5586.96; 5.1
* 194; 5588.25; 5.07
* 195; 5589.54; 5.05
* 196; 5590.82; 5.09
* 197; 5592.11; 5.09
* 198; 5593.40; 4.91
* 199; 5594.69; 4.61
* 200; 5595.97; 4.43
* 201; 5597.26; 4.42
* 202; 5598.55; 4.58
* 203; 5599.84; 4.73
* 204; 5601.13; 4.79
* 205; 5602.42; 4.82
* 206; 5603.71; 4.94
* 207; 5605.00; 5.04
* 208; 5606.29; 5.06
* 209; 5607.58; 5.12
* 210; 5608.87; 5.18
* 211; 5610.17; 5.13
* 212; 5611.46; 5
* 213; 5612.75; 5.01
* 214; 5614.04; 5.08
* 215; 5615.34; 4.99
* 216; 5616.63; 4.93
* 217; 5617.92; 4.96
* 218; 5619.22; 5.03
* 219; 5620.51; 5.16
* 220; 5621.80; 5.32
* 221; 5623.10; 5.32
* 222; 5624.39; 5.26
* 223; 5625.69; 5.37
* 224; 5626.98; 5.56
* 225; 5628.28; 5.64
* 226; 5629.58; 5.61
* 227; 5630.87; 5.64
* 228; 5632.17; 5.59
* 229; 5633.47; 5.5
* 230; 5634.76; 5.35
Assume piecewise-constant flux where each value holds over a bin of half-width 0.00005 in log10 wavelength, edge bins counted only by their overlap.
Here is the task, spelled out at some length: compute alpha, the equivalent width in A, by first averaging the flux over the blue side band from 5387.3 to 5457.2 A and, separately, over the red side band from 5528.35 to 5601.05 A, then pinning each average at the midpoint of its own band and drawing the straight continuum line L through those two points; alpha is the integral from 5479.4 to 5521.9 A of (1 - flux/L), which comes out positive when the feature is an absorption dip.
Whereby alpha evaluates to 2.4 A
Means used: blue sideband 5.31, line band 4.89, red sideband 5.07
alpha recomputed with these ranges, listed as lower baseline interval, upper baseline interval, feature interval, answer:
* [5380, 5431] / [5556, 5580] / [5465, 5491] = 0.4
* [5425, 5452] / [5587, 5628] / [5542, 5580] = 1.5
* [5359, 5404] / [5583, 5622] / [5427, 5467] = -0.8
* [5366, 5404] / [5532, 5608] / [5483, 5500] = 0.4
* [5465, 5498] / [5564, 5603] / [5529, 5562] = 0.6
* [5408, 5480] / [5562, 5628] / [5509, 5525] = 1.8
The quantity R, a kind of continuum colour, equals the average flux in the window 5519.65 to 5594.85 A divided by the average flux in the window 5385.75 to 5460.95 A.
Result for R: 0.96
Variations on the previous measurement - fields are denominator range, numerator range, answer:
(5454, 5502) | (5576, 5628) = 1.01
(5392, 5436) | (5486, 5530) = 0.95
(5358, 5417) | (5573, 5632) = 0.98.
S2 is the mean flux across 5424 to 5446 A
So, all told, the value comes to 5.3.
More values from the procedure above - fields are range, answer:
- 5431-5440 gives 5.49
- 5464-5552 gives 5.03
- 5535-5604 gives 4.87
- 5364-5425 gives 5.28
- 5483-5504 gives 4.95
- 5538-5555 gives 4.57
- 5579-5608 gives 5.09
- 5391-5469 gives 5.28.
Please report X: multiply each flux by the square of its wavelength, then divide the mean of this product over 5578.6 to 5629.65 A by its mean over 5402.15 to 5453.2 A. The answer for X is 1.04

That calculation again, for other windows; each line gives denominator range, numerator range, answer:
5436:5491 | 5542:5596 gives 1.00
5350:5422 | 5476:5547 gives 1.00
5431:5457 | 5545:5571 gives 0.94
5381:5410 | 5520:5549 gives 1.01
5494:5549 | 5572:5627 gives 1.05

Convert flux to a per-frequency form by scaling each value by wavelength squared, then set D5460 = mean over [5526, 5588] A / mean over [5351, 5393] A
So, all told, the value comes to 1.1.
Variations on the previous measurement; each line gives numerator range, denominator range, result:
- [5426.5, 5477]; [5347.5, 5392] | 1.04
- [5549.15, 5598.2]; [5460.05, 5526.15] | 1.05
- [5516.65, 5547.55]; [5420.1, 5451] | 1.01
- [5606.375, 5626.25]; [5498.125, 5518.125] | 1.09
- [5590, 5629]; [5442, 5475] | 1.02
